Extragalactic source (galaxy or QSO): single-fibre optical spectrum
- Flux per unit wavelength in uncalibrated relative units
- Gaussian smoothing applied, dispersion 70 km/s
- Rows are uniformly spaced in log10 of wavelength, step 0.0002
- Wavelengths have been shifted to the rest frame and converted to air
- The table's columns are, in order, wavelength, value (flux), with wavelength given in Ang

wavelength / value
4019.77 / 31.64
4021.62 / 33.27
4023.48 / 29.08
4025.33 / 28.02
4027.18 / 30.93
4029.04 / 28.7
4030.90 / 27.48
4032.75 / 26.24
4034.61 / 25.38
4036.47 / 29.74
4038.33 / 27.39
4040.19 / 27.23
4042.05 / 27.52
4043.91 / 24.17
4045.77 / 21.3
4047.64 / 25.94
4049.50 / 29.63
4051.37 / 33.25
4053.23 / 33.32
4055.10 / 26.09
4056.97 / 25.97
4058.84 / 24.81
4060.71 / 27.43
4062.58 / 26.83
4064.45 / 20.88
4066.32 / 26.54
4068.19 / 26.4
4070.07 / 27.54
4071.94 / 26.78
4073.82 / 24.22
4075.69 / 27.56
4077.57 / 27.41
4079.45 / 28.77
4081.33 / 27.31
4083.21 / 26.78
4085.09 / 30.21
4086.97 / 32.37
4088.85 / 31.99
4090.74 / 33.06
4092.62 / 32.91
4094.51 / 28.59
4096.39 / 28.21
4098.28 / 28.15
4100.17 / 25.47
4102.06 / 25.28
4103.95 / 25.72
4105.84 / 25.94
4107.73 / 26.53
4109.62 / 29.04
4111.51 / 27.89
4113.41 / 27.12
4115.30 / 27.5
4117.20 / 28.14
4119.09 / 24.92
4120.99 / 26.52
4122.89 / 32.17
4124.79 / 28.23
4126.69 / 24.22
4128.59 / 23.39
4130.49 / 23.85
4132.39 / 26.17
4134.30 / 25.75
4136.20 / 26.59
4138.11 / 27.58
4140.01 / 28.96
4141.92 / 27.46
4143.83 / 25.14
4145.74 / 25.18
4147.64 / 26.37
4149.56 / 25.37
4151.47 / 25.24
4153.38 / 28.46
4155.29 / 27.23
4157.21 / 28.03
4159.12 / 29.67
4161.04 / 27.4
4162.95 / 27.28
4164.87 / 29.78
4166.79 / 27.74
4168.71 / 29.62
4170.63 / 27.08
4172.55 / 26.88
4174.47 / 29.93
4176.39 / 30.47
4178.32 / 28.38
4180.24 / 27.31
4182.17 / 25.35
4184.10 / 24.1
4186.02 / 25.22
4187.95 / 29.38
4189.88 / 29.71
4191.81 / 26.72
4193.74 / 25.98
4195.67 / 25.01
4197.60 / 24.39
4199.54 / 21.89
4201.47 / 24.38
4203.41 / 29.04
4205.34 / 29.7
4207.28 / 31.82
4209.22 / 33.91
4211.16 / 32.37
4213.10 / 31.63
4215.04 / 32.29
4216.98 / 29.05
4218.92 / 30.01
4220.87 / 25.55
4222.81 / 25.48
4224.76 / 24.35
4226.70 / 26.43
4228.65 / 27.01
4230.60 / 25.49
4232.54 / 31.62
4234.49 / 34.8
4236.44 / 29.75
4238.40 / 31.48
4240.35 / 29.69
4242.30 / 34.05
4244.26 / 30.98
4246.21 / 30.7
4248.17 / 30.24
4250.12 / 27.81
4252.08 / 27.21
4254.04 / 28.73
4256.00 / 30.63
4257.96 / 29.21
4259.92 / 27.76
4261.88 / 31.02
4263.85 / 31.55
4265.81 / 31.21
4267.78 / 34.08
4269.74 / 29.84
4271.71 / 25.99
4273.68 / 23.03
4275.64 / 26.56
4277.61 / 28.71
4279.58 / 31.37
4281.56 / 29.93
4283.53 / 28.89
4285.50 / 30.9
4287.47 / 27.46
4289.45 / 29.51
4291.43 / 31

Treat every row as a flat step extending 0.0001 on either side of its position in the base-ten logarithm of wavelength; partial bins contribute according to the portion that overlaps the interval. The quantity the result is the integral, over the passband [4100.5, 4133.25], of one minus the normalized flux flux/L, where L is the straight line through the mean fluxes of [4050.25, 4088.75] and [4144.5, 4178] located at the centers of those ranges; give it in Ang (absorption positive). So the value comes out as 1.28 Ang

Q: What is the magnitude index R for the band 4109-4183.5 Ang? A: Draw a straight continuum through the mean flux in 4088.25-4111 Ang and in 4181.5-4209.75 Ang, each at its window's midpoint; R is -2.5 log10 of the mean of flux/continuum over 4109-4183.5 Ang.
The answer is 0.02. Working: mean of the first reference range 28.3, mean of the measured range 27.2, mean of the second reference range 27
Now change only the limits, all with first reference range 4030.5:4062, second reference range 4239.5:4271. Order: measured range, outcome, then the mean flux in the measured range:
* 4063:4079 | 0.06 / 26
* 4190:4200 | 0.16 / 25.4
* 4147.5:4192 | 0.05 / 27.6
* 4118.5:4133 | 0.09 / 26.2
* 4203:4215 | -0.07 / 31.6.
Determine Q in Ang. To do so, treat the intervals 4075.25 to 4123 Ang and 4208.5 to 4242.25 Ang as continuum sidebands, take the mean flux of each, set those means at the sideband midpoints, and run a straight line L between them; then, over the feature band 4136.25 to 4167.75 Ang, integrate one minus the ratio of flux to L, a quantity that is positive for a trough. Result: 1.6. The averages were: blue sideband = 28.2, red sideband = 29.6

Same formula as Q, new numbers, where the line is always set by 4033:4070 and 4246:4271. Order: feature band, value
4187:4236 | 1.5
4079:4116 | -1.2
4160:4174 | 0.3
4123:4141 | 1.1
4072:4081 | 0.1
